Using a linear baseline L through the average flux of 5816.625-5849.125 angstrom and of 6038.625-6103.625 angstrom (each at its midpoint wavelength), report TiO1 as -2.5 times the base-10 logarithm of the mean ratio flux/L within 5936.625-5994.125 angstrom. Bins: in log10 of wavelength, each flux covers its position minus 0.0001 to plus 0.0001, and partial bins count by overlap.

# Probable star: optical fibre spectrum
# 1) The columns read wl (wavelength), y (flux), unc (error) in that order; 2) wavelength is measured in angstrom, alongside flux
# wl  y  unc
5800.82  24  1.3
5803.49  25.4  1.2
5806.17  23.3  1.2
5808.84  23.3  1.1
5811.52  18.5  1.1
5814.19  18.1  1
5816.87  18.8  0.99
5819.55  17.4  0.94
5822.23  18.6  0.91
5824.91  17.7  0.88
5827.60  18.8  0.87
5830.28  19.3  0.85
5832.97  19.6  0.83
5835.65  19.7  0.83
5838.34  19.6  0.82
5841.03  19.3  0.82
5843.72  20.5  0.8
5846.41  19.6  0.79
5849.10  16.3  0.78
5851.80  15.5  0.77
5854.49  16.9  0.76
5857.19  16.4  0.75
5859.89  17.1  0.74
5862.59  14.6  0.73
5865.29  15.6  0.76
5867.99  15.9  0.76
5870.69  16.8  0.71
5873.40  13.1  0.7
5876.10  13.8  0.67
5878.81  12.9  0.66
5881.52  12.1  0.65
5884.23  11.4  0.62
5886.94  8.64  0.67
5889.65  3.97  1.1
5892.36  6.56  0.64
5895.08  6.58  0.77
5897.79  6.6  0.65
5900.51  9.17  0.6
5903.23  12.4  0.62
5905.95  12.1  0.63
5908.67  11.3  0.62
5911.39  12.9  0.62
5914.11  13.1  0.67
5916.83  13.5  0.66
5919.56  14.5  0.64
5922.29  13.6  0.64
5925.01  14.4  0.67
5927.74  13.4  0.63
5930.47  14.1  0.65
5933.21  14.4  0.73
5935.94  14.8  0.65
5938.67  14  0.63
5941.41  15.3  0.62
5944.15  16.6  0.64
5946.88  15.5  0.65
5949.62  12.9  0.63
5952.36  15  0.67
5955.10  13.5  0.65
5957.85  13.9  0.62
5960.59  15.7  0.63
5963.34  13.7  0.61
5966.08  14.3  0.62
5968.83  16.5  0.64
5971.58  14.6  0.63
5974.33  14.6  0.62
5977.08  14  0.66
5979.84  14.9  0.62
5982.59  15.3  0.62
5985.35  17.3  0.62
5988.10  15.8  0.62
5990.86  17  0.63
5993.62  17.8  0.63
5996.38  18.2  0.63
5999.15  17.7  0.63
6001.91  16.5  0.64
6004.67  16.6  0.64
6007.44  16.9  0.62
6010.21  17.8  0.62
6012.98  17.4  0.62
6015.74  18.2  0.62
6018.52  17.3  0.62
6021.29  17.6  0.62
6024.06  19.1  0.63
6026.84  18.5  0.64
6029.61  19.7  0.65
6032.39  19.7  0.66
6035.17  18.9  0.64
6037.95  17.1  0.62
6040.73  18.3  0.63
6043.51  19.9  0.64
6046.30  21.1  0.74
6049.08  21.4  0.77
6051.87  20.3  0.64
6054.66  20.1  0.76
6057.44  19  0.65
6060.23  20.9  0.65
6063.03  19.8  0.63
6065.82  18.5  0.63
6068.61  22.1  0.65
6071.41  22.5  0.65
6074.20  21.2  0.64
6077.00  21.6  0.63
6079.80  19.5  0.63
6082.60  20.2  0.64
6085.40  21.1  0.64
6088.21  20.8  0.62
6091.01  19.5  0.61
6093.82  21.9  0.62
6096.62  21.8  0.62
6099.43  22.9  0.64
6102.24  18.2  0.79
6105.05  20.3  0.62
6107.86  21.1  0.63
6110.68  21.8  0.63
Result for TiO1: 0.30 mag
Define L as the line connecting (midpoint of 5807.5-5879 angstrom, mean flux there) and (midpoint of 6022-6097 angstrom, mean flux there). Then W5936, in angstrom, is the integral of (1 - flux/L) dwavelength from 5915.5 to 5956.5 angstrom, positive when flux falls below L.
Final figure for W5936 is 9.5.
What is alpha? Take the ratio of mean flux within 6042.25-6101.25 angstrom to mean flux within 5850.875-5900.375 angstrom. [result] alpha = 1.68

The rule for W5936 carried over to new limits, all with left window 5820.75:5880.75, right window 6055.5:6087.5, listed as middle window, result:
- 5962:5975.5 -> 3.01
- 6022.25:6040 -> 1.03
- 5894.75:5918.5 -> 9.13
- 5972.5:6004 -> 4.92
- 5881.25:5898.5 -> 9.68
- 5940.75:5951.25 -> 2.00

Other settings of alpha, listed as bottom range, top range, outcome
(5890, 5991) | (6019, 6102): 1.49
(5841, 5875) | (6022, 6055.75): 1.17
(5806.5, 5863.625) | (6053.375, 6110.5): 1.12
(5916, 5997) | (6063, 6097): 1.39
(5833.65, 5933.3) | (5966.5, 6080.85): 1.33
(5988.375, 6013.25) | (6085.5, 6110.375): 1.21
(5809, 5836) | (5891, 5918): 0.55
